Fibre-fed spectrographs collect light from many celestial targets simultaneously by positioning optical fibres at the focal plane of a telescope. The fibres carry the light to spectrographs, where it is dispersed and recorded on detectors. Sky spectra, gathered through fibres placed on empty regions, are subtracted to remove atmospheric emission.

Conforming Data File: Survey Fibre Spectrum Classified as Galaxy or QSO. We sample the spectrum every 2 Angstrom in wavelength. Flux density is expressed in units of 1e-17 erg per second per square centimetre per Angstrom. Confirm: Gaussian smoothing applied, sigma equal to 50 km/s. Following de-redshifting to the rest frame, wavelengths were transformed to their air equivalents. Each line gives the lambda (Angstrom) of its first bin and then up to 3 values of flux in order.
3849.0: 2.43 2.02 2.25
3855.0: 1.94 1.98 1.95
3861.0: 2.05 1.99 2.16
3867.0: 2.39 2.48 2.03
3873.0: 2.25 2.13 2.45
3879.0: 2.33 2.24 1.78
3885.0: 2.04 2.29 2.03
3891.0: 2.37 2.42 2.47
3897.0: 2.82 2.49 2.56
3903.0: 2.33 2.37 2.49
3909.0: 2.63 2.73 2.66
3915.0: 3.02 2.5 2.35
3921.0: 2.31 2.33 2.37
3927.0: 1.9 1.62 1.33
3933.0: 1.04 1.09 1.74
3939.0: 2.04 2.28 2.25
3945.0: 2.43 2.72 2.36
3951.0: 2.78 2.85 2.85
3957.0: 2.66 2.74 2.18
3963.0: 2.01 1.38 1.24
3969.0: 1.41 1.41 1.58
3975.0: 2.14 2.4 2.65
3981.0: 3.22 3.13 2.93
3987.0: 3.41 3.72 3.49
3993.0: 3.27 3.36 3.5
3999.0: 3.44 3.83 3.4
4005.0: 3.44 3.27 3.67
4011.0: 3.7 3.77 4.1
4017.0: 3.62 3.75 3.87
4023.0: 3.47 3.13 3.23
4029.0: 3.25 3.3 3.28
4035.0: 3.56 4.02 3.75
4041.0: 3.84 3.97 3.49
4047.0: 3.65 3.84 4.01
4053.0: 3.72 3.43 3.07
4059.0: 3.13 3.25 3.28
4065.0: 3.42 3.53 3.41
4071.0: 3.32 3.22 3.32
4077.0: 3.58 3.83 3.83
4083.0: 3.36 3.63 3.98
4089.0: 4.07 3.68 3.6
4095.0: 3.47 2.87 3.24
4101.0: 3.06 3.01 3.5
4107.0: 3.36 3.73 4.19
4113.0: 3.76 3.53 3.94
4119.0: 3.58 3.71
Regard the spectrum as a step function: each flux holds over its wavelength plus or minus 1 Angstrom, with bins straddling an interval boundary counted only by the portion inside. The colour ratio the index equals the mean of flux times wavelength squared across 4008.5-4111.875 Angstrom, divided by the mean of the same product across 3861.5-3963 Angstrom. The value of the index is 1.7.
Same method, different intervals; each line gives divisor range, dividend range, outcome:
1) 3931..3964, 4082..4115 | 1.71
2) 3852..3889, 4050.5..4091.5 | 1.81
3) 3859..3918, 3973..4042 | 1.53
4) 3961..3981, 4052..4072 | 1.85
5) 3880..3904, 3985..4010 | 1.57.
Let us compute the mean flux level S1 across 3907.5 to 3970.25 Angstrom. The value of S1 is 2.19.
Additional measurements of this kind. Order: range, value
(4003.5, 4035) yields 3.52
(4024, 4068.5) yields 3.51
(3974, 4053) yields 3.46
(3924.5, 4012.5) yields 2.56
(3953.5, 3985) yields 2.23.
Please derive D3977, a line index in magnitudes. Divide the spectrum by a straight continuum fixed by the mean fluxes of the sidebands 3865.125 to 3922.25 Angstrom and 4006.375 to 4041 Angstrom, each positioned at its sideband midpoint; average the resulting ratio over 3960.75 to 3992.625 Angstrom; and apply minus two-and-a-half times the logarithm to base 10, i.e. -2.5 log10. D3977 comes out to 0.297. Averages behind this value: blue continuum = 2.39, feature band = 2.42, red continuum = 3.58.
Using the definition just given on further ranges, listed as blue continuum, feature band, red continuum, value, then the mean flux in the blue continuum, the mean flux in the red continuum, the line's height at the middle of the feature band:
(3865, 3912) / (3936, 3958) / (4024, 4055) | 0.16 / 2.35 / 3.6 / 2.83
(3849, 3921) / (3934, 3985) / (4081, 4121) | 0.22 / 2.32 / 3.57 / 2.75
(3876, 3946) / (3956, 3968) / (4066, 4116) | 0.26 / 2.23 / 3.52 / 2.6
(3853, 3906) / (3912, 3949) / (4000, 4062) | 0.26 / 2.24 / 3.57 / 2.69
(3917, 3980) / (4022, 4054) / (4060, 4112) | -0.20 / 2.09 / 3.49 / 3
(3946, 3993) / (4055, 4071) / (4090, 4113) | -0.05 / 2.51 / 3.44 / 3.17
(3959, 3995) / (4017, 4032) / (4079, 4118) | -0.18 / 2.48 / 3.58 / 2.91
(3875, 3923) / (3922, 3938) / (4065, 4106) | 0.47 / 2.41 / 3.47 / 2.59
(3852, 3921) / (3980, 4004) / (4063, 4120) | -0.15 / 2.32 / 3.53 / 2.94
